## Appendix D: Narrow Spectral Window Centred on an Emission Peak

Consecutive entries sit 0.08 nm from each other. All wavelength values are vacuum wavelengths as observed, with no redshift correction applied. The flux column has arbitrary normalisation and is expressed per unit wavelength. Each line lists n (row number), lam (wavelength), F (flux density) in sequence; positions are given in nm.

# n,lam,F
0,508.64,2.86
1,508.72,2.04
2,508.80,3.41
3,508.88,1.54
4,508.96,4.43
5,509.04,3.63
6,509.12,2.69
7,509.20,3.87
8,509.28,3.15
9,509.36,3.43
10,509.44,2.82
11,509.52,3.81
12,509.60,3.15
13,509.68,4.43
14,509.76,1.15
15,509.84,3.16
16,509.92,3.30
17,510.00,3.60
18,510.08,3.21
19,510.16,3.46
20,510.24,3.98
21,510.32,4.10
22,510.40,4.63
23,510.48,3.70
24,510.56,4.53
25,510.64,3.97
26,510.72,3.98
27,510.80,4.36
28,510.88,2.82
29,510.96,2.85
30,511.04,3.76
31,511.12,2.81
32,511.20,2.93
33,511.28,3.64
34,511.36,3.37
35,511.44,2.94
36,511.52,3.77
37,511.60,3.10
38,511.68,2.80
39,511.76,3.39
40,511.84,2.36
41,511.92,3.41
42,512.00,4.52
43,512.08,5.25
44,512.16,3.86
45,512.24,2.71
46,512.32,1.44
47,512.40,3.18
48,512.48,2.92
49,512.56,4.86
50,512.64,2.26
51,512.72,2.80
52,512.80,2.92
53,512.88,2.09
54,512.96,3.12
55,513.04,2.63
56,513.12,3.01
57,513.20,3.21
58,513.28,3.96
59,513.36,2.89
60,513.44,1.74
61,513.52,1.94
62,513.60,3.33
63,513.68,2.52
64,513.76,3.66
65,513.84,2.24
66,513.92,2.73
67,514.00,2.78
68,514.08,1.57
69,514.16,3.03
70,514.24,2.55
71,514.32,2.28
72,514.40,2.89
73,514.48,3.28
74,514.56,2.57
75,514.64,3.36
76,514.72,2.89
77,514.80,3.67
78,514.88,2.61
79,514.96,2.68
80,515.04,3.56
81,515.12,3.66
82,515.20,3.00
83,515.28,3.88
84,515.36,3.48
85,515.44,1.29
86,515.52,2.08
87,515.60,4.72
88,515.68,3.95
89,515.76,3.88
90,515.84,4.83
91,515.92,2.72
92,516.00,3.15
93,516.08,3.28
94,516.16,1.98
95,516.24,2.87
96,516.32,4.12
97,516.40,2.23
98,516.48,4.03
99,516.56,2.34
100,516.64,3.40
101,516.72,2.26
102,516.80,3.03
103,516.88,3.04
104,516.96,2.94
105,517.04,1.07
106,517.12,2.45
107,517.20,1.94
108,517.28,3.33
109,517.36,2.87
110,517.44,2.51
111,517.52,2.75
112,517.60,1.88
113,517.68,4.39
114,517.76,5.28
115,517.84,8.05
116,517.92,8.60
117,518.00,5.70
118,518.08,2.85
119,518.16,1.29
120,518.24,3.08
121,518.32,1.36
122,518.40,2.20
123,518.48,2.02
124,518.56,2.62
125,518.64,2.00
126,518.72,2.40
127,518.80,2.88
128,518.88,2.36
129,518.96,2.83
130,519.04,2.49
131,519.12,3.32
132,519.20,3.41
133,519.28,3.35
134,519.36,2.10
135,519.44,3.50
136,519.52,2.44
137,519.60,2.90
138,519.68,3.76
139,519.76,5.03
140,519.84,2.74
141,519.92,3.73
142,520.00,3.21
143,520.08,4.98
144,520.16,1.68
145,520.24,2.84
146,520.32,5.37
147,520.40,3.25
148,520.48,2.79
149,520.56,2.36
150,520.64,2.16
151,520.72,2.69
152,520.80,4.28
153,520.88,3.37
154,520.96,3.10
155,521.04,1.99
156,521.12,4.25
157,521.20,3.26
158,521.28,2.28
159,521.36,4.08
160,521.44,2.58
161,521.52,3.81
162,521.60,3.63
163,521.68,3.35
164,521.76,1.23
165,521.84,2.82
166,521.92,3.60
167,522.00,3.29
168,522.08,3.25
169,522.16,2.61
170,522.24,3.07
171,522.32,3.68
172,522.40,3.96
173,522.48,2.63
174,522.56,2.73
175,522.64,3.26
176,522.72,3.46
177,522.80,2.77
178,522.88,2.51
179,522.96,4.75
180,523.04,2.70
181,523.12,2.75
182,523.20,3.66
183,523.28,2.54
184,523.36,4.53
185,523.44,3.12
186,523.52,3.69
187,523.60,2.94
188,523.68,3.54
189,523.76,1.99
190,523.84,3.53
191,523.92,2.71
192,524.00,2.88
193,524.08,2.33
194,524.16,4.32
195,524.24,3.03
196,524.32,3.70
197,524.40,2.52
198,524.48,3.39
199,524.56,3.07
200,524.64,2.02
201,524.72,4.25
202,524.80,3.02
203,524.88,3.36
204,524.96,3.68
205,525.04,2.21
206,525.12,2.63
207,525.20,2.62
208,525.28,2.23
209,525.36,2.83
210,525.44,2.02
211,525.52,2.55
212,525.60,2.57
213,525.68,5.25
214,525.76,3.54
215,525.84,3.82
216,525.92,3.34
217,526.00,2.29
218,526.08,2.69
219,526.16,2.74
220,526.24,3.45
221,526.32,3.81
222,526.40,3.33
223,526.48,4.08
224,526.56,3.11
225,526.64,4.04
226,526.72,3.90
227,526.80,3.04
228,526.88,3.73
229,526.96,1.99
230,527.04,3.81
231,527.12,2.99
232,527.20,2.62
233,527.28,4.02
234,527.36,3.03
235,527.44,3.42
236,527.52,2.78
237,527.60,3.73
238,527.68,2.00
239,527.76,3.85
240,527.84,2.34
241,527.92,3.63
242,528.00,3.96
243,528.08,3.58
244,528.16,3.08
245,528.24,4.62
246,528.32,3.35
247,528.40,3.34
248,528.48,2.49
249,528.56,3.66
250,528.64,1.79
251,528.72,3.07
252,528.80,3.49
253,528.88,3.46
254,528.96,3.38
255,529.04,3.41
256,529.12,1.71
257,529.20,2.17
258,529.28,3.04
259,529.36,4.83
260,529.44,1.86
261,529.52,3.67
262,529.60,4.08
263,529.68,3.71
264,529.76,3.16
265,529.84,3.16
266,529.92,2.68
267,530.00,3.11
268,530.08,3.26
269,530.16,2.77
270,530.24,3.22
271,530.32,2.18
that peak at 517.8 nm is H-gamma 4340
